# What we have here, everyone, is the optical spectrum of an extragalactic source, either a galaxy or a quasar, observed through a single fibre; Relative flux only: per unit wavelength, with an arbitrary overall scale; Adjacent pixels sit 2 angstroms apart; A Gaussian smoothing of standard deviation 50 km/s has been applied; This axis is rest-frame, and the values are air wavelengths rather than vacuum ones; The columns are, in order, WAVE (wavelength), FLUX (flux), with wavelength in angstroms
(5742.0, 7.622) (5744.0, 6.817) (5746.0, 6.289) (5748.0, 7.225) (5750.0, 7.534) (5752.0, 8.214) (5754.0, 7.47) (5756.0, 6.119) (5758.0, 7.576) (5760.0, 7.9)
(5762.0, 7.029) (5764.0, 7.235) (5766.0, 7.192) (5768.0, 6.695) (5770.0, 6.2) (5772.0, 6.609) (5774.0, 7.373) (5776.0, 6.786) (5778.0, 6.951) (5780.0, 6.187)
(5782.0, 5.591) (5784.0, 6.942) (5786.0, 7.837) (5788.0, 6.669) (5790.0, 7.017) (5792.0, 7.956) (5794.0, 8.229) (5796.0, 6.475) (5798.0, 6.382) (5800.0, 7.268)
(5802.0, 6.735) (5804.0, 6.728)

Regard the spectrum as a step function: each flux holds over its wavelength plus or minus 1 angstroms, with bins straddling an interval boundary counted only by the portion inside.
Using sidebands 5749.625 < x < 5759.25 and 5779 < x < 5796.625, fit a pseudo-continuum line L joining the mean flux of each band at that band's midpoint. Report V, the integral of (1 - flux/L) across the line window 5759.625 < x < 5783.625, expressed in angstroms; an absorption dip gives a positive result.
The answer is 1.3 angstroms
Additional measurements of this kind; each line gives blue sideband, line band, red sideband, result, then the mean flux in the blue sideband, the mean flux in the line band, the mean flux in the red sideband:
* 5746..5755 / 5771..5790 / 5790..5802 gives 1.3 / 7.46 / 6.78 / 7.2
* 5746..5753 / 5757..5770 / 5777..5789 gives -0.1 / 7.46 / 7.19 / 6.7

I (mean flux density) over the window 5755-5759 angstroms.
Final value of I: 6.85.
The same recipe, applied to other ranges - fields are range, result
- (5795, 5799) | 6.43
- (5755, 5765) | 7.17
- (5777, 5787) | 6.7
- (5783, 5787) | 7.39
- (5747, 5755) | 7.61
